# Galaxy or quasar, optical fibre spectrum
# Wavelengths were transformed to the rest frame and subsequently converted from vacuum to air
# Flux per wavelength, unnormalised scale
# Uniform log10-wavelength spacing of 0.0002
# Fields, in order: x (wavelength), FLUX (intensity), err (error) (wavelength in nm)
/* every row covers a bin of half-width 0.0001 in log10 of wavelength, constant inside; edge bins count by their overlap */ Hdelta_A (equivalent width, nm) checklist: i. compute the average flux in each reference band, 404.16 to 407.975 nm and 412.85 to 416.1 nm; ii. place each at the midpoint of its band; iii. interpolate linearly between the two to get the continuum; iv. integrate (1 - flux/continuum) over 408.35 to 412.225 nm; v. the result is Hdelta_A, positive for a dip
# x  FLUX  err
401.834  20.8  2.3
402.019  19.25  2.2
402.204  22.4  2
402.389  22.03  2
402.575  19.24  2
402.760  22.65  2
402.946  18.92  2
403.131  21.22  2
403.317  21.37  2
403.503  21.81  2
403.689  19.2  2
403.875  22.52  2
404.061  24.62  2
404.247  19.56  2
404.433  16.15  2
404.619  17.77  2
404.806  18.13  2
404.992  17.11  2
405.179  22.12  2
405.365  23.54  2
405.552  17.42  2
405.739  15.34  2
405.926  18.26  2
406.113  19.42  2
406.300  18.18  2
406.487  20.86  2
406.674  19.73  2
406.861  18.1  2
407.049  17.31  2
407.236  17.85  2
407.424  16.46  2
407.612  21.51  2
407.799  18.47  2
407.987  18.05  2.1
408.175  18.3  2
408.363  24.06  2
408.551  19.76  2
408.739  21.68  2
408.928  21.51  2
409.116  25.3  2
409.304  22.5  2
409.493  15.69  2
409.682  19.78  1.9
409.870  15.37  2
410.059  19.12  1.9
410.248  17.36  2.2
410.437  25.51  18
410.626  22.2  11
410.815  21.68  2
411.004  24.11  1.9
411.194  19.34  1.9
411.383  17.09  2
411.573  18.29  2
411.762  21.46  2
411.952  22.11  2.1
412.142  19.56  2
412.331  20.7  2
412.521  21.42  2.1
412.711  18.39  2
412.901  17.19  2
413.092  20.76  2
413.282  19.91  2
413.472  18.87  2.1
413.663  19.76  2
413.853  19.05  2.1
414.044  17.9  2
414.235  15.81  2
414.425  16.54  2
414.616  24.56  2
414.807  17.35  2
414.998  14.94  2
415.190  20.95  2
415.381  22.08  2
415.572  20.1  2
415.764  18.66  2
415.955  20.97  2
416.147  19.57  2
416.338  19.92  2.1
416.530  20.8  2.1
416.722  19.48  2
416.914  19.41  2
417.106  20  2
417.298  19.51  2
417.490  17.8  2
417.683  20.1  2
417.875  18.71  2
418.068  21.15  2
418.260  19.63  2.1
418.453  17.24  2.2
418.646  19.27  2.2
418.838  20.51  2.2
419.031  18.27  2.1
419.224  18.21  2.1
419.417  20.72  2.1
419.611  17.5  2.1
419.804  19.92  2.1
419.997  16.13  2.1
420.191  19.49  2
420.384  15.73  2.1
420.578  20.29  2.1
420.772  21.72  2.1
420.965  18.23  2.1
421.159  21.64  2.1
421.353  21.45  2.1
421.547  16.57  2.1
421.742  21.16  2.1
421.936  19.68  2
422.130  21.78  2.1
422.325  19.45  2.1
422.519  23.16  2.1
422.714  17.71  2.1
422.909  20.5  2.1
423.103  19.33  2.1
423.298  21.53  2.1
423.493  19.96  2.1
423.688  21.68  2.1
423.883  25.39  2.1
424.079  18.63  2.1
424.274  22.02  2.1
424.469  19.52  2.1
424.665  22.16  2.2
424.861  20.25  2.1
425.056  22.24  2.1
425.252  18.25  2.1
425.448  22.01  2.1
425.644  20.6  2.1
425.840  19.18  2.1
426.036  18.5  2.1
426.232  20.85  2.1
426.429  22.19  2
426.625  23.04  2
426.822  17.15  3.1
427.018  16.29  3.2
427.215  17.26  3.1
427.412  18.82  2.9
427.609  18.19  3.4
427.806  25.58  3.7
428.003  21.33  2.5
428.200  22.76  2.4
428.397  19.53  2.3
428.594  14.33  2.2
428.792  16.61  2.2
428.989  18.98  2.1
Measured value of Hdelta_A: -0.34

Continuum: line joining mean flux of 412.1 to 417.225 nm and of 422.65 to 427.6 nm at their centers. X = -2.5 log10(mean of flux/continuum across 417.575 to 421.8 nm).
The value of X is 0.03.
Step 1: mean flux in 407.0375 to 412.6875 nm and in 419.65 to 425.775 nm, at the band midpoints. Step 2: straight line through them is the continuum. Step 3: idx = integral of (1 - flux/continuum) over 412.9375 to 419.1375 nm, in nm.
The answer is 0.26 nm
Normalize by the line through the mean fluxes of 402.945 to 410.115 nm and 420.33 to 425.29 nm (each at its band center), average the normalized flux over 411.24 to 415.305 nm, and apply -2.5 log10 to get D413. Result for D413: 0.04 mag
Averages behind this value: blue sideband 19.6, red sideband 20.5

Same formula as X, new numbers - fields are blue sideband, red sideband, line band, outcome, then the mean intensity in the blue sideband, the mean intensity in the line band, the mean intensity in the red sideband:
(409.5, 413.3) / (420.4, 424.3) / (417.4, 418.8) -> 0.06 mag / 20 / 19.2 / 20.5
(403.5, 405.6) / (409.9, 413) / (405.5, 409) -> 0.06 mag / 20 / 19.1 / 20.2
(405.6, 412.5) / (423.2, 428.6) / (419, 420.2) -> 0.09 mag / 19.8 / 18.6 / 20.4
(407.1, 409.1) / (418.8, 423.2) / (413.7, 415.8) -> 0.04 mag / 19.9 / 18.9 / 19.5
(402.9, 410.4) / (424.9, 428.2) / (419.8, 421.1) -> 0.07 mag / 19.6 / 18.8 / 20.2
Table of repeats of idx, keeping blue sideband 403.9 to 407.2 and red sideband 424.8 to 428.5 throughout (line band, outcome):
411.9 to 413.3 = -0.03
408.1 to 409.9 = -0.12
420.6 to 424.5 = -0.11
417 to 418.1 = 0.02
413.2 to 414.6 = 0.07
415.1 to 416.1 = -0.04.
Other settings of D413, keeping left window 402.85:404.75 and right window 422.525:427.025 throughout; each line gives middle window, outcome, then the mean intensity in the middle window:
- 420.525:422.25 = 0.01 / 20.3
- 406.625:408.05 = 0.11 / 18.4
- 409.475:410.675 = 0.05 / 19.4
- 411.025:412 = 0.03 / 19.9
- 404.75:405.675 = 0.04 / 19.6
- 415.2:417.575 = 0.03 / 19.9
